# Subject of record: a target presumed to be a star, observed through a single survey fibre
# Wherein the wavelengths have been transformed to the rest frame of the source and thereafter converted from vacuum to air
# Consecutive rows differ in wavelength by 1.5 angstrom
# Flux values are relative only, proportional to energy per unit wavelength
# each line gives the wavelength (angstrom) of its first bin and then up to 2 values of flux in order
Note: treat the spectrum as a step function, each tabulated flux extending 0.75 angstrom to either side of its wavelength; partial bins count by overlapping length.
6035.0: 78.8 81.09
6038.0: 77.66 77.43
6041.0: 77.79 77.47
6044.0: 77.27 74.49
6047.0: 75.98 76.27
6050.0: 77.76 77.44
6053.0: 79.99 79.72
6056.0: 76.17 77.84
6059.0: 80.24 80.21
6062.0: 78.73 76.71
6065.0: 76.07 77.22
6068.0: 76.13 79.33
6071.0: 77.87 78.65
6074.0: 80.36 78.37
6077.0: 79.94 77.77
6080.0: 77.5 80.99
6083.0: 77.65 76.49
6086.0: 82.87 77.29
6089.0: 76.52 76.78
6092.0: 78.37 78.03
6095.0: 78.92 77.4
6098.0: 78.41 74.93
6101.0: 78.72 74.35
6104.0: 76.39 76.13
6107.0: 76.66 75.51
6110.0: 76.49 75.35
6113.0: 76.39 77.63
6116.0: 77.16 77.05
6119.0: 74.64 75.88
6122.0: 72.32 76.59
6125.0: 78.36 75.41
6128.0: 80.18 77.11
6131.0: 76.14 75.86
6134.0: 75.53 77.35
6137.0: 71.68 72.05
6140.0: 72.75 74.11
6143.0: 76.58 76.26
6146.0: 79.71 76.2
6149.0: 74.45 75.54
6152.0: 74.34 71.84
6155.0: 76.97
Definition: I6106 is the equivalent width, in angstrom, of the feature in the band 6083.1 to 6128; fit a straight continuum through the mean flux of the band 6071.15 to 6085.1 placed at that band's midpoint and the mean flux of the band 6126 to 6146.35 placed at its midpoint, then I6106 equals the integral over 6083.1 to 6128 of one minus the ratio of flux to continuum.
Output 0.2 angstrom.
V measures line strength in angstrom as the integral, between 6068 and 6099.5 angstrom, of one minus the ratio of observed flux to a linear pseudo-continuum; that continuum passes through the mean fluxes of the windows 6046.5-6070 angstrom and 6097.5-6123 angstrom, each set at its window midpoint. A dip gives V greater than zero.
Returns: -0.5 angstrom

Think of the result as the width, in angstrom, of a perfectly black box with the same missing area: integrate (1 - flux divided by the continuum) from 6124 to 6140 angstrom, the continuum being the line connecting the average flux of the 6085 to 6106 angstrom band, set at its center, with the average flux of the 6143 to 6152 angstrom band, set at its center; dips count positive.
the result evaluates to 0.2 angstrom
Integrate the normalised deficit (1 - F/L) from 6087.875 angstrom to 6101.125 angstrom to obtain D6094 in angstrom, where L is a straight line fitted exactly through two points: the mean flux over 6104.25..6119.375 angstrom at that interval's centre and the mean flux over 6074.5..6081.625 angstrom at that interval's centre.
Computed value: 0.0 angstrom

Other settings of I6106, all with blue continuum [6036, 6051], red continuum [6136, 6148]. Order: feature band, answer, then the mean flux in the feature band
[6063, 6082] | -0.4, 78.2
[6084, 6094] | -0.2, 78.1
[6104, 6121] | -0.1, 76.3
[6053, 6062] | -0.2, 78.9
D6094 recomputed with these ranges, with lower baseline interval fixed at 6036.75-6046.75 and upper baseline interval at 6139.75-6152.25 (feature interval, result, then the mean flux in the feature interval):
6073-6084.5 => -0.32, 78.8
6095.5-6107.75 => -0.05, 76.7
